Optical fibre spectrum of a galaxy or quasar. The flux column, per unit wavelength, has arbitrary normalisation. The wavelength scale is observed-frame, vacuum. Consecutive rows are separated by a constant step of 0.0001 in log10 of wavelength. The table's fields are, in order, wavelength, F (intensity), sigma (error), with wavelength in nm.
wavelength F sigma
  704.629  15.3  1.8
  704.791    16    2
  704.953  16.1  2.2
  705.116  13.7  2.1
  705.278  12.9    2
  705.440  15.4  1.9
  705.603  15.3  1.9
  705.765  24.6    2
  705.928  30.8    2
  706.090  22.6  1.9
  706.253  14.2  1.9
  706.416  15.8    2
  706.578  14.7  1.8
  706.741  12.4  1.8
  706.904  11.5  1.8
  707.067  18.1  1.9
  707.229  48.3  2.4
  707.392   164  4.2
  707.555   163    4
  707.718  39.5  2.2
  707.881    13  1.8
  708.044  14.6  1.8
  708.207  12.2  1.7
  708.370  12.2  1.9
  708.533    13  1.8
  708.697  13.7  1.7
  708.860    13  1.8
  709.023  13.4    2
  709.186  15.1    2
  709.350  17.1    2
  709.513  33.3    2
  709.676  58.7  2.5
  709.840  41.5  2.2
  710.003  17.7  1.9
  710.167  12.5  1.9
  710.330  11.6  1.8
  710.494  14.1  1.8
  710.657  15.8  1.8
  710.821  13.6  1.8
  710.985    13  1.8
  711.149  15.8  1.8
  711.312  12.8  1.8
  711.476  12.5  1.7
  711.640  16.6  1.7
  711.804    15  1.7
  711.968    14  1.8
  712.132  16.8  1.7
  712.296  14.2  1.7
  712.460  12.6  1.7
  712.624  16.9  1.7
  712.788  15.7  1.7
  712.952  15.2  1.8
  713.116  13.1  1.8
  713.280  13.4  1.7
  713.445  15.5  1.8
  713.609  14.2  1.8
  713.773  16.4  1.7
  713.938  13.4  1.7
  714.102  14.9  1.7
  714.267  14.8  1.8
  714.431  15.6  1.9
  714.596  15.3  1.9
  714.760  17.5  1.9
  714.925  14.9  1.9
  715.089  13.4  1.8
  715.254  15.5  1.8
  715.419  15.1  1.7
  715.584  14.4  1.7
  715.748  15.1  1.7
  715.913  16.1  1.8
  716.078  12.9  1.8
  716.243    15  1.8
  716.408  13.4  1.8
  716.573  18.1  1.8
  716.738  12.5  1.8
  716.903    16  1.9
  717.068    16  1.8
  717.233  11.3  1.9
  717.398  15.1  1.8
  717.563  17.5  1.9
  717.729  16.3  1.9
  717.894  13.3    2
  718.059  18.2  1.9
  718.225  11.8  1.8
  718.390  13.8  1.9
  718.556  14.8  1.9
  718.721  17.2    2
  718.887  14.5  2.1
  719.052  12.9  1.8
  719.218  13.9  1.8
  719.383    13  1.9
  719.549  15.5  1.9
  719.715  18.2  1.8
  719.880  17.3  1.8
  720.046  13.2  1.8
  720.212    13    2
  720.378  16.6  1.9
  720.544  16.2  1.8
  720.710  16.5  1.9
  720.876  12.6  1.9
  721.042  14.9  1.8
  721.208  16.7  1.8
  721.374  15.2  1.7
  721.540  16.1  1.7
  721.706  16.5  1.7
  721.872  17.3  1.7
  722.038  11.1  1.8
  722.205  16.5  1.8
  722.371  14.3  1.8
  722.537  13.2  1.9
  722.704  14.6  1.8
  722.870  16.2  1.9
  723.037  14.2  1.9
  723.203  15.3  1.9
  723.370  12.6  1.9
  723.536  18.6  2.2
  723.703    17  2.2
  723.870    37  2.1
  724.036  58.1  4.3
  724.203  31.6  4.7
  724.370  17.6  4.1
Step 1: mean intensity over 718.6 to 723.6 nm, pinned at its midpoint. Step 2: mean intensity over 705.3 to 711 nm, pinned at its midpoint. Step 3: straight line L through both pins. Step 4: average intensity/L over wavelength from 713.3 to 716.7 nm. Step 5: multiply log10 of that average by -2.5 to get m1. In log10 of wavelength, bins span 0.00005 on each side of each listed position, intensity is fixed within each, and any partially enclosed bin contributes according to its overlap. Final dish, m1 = 0.37 mag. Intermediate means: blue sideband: 28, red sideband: 15.1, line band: 15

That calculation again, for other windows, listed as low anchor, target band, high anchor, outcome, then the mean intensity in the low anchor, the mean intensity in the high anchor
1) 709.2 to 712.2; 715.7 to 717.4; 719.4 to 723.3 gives 0.17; 19.5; 15.2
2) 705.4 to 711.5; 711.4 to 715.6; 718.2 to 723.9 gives 0.44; 27.1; 15.5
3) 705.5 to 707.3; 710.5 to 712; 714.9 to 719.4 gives 0.24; 20.5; 14.7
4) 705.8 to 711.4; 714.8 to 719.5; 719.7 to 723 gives 0.30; 28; 15.2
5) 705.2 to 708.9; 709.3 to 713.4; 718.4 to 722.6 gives 0.41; 31.3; 15.1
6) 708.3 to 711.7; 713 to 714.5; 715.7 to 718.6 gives 0.14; 18.5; 14.8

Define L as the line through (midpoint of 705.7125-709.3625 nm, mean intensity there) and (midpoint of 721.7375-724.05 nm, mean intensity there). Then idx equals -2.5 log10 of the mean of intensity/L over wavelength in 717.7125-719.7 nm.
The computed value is 0.44 mag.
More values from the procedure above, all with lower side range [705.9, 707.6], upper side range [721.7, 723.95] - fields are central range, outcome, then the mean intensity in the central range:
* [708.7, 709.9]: 0.458 mag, 26.3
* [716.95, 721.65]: 0.440 mag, 15.1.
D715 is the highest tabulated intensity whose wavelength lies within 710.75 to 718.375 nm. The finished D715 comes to 18.2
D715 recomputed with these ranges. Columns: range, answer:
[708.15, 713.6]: 58.7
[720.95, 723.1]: 17.3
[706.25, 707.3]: 48.3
